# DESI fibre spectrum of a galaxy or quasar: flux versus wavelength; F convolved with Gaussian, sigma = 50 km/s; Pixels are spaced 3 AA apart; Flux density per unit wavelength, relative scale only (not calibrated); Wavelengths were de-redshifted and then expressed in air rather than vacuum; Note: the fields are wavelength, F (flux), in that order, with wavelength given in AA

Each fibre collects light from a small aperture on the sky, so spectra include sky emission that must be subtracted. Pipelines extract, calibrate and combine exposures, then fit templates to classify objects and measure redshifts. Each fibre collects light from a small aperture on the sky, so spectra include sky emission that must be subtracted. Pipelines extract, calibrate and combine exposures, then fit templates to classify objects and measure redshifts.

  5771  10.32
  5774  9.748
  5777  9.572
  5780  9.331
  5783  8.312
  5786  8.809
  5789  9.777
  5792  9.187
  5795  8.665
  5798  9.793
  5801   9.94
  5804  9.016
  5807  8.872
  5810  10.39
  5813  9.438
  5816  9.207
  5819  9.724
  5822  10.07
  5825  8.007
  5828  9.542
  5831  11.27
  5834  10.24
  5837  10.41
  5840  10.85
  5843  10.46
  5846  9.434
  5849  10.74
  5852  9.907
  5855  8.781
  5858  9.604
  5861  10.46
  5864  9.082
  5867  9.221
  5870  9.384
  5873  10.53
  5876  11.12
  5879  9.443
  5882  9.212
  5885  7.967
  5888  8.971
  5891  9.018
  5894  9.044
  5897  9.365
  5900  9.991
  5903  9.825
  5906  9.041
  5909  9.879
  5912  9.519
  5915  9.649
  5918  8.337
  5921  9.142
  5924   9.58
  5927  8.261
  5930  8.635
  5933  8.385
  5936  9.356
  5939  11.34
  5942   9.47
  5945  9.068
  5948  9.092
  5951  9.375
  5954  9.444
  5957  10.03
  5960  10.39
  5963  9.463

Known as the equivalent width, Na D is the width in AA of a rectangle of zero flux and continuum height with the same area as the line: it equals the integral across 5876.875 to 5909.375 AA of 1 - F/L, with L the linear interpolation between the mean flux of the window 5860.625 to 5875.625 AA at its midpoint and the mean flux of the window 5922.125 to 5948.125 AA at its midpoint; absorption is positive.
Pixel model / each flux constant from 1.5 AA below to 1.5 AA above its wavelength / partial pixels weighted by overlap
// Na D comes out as 1.1 AA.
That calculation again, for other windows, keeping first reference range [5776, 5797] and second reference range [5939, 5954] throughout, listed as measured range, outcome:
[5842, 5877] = -2.25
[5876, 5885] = -0.08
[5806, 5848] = -3.09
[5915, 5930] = 0.84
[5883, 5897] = 0.77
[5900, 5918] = -0.24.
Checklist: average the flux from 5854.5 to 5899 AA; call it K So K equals 9.43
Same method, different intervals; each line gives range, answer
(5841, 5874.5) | 9.8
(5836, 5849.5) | 10.4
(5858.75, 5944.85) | 9.4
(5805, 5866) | 9.81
